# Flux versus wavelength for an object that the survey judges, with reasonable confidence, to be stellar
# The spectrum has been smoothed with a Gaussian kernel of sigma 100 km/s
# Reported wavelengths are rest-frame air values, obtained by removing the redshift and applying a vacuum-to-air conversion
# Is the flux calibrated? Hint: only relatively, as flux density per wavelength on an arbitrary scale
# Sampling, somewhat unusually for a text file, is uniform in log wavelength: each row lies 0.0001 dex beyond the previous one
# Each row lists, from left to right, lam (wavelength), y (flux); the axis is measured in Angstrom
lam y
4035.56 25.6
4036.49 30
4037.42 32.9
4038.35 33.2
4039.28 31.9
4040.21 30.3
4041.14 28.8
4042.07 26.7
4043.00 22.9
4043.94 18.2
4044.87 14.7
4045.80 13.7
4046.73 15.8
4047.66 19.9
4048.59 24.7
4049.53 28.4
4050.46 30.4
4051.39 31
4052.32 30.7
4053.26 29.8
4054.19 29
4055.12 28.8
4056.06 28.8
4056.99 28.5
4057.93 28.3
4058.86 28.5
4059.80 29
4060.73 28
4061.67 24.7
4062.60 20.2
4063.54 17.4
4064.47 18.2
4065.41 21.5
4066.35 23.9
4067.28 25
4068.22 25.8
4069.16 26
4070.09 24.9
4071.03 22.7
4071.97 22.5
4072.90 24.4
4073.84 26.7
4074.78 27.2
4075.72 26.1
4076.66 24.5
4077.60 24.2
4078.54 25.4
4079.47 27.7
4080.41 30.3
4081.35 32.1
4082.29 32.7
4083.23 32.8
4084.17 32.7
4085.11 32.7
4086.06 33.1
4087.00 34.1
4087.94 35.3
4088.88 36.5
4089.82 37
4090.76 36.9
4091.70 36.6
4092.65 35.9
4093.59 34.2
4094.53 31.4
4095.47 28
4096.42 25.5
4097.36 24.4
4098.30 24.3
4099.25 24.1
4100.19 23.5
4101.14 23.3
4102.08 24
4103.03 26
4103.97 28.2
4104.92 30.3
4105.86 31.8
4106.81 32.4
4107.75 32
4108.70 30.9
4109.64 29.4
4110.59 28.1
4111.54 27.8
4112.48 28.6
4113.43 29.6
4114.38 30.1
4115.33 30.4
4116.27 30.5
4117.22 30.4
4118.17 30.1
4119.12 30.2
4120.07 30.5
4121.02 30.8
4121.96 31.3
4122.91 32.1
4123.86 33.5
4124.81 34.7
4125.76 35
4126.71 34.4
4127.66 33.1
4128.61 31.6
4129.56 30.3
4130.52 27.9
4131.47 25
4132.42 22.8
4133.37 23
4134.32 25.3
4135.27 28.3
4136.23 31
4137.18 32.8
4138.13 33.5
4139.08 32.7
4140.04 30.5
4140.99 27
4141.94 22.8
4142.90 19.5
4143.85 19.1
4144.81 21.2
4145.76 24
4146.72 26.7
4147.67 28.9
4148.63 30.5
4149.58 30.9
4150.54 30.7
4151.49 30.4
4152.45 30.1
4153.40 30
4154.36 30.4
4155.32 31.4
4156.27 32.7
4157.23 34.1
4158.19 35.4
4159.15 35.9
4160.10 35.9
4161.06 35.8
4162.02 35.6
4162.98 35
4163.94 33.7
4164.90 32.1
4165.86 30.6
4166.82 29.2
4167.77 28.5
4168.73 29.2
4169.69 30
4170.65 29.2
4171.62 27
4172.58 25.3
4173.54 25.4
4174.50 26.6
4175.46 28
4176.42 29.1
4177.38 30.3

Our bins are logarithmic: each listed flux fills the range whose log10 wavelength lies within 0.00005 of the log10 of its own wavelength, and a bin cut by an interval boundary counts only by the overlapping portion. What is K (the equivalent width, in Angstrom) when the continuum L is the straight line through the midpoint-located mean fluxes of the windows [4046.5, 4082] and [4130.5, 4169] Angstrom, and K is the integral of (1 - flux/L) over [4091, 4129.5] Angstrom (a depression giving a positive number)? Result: -2.96 Angstrom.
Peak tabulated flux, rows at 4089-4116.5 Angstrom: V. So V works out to 37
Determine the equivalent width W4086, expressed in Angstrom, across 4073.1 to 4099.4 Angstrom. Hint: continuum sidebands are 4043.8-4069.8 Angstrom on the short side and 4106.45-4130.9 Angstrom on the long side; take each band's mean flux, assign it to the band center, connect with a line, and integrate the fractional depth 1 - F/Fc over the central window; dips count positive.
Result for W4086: -2.6 Angstrom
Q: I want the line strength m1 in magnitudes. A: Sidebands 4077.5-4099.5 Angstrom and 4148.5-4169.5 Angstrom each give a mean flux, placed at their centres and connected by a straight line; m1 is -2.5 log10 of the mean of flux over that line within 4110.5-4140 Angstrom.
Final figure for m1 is 0.06 mag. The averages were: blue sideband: 31.4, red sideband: 32.2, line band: 30.2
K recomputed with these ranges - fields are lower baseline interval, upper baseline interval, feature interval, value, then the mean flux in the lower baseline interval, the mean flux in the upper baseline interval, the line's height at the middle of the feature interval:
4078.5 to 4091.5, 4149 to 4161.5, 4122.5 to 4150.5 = 3.56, 33.2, 32.6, 32.7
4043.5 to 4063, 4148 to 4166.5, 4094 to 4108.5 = 0.67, 25.3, 32.6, 28.7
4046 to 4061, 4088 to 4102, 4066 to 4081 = 1.63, 27.2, 30.1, 28.6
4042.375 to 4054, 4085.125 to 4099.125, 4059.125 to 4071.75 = 1.50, 23.5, 32.2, 26.9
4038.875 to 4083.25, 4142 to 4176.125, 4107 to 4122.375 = -1.26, 25.6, 29.6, 27.8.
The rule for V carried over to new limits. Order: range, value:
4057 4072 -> 29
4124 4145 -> 35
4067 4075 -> 27.2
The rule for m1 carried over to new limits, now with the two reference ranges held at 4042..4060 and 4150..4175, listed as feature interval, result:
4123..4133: -0.05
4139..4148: 0.21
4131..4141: 0.05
